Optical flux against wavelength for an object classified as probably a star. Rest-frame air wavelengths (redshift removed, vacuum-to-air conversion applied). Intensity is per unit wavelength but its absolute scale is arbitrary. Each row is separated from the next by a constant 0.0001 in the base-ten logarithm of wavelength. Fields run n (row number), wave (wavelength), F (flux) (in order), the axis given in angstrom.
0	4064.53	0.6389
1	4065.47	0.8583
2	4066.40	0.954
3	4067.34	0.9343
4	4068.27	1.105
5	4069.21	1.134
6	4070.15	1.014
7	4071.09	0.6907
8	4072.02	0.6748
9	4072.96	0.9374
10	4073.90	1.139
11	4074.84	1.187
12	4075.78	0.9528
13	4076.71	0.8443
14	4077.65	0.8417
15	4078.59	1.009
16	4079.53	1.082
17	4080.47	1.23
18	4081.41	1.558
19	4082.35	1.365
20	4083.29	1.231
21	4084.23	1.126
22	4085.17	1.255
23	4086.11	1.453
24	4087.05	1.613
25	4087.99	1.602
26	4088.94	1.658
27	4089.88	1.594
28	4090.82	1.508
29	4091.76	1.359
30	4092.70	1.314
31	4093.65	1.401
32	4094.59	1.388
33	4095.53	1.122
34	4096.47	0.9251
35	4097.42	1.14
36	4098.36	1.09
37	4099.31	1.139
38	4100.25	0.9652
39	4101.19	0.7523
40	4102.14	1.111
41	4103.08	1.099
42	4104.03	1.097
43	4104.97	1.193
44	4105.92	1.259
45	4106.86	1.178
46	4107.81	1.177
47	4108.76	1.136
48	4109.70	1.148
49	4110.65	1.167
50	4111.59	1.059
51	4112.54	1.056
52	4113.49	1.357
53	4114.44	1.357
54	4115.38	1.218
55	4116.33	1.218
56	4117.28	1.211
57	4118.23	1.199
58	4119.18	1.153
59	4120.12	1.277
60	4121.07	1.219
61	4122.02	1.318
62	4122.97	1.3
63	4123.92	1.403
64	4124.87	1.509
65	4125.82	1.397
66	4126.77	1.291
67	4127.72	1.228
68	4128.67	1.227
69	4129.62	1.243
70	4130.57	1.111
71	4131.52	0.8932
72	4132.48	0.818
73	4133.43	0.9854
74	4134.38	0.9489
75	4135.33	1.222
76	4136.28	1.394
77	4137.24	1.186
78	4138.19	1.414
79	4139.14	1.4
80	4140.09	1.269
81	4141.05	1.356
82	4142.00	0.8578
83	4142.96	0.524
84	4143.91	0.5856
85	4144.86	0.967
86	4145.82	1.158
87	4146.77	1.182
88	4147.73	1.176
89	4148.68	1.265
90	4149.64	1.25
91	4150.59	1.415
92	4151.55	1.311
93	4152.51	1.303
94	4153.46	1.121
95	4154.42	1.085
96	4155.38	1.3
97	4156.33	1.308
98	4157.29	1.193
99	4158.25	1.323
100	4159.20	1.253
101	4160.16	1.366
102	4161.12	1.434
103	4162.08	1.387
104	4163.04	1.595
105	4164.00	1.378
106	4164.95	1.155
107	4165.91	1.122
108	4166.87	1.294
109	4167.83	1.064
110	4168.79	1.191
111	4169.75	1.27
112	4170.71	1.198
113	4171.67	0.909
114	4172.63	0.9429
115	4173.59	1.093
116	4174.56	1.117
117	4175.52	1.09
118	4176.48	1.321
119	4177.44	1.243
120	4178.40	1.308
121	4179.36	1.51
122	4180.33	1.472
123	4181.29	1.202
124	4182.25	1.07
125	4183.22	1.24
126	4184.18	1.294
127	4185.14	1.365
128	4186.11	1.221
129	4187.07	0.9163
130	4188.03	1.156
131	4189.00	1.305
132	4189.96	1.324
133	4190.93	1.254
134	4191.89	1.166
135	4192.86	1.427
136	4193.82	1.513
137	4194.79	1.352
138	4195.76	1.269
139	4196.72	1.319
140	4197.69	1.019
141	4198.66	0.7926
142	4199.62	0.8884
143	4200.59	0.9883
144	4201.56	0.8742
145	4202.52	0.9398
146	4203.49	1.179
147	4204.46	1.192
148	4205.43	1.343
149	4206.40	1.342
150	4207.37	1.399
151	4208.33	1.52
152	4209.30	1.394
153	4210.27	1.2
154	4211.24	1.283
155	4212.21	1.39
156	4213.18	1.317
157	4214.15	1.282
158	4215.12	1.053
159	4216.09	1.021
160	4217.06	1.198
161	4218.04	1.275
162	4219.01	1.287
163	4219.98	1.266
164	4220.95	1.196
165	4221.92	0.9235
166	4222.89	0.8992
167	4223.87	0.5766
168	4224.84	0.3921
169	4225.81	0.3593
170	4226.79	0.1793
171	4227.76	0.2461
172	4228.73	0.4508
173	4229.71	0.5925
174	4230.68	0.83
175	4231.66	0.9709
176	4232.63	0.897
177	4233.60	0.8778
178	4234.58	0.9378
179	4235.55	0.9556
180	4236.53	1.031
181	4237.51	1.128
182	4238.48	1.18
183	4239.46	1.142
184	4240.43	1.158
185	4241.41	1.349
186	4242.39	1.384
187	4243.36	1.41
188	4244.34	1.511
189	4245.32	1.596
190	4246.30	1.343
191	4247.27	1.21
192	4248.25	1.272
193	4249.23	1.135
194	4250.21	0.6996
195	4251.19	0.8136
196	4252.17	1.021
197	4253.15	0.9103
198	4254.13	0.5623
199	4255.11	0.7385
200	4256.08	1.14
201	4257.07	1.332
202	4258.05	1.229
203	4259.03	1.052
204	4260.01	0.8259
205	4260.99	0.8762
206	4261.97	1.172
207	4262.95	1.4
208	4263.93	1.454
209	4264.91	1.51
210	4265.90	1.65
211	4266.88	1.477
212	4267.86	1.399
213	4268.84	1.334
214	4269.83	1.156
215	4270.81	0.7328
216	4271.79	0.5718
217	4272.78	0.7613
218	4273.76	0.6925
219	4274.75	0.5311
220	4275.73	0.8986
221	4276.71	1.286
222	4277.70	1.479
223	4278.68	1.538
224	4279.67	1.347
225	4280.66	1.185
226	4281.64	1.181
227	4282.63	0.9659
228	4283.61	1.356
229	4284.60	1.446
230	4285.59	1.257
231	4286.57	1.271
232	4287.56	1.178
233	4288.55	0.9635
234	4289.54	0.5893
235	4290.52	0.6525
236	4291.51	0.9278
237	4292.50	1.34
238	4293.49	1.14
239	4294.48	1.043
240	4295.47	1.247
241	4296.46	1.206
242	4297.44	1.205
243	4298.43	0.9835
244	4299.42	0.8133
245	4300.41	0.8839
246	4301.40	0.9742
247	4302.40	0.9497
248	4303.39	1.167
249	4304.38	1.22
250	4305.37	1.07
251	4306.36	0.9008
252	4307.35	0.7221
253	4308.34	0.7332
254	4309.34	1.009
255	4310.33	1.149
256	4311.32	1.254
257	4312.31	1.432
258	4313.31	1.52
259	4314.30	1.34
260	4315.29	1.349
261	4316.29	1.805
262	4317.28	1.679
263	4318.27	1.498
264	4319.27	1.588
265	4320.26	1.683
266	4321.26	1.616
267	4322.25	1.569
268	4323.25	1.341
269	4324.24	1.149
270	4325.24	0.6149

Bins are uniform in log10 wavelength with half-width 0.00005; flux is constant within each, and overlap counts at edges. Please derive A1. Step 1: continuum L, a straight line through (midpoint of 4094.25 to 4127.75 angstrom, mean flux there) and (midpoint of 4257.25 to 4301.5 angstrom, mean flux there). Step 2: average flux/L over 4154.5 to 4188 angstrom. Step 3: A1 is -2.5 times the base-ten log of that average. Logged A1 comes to -0.066 mag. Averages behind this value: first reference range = 1.19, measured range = 1.24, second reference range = 1.12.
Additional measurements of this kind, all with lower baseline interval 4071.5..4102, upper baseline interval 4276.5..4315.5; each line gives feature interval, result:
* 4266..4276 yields 0.16 mag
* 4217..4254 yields 0.17 mag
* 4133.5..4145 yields 0.08 mag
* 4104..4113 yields 0.04 mag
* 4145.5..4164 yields -0.10 mag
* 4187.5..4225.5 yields 0.00 mag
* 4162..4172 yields -0.05 mag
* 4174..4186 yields -0.09 mag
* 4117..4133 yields -0.03 mag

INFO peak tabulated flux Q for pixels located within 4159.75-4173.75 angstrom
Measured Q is 1.595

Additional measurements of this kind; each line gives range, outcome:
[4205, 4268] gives 1.65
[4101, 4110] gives 1.259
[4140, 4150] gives 1.356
